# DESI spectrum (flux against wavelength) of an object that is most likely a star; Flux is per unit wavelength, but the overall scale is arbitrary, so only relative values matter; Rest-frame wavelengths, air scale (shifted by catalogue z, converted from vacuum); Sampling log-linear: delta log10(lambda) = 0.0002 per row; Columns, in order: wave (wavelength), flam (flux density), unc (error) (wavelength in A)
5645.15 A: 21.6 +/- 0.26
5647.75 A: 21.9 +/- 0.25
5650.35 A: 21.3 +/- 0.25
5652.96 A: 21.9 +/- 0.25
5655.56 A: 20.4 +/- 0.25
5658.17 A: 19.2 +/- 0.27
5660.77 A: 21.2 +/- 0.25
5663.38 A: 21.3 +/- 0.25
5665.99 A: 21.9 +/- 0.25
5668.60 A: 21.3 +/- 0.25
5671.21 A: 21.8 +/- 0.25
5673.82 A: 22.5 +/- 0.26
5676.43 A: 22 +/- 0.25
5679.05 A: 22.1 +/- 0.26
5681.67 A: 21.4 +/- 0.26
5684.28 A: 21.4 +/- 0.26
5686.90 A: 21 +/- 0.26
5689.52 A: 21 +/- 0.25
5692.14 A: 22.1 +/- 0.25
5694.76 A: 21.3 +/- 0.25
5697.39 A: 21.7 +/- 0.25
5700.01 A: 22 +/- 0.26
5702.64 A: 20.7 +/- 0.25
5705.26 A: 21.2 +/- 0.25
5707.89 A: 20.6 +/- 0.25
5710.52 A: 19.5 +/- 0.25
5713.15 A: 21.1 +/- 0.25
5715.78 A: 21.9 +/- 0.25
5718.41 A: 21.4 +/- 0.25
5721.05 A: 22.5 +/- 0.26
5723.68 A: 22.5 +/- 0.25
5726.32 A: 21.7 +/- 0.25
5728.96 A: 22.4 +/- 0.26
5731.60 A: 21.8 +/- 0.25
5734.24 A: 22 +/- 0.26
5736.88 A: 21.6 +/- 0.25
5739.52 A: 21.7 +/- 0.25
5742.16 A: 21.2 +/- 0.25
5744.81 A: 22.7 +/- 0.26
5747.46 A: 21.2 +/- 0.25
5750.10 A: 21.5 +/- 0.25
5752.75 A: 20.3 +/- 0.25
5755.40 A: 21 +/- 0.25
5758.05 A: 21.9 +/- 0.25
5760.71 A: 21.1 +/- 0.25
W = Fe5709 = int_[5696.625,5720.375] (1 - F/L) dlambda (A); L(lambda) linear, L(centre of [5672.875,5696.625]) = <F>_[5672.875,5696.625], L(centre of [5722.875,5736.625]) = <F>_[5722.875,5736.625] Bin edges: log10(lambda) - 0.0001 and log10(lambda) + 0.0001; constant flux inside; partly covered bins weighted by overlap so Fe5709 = 0.7 A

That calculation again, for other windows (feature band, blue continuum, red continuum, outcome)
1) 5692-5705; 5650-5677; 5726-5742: 0.06 A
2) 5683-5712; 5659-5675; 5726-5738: 0.81 A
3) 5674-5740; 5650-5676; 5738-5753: -0.43 A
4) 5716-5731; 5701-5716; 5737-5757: -0.75 A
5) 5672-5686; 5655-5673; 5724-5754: -0.43 A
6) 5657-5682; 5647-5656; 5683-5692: -0.17 A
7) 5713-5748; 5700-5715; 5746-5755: -1.60 A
